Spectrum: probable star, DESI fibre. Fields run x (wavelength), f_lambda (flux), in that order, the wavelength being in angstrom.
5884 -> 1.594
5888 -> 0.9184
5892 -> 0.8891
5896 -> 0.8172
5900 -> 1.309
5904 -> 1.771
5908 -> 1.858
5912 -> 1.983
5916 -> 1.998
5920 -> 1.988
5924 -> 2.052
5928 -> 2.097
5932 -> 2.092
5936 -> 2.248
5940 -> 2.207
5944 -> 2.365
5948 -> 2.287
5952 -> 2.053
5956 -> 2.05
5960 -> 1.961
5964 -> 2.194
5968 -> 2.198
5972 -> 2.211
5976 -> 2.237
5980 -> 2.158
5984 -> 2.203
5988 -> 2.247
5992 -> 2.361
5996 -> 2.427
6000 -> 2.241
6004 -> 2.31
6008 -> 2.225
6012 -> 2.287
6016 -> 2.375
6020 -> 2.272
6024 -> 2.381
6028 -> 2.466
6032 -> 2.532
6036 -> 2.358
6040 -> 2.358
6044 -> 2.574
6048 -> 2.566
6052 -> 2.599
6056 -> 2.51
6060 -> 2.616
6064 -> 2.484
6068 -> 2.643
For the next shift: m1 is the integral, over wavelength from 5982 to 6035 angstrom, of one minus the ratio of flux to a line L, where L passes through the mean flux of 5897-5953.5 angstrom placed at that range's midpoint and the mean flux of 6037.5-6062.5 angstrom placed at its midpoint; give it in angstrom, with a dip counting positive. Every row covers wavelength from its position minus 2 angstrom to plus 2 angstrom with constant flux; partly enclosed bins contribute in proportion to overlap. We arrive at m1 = 0.5 angstrom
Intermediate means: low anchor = 2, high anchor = 2.53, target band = 2.33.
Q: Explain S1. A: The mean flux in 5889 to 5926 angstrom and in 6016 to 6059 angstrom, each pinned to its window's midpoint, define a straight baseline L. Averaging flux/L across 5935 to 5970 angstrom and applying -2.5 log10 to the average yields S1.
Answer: -0.14 mag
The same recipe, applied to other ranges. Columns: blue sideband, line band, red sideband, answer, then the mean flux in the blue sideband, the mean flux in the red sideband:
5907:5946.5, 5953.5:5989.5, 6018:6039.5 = 0.03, 2.1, 2.4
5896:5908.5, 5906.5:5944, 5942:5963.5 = -0.16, 1.49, 2.15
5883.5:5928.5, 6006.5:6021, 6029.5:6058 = 0.00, 1.59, 2.5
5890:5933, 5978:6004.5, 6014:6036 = -0.04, 1.71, 2.4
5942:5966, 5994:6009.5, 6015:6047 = 0.01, 2.15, 2.42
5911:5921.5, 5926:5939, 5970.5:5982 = -0.05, 1.99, 2.2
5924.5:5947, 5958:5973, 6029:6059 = 0.07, 2.2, 2.5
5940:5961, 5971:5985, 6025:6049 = 0.03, 2.16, 2.47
